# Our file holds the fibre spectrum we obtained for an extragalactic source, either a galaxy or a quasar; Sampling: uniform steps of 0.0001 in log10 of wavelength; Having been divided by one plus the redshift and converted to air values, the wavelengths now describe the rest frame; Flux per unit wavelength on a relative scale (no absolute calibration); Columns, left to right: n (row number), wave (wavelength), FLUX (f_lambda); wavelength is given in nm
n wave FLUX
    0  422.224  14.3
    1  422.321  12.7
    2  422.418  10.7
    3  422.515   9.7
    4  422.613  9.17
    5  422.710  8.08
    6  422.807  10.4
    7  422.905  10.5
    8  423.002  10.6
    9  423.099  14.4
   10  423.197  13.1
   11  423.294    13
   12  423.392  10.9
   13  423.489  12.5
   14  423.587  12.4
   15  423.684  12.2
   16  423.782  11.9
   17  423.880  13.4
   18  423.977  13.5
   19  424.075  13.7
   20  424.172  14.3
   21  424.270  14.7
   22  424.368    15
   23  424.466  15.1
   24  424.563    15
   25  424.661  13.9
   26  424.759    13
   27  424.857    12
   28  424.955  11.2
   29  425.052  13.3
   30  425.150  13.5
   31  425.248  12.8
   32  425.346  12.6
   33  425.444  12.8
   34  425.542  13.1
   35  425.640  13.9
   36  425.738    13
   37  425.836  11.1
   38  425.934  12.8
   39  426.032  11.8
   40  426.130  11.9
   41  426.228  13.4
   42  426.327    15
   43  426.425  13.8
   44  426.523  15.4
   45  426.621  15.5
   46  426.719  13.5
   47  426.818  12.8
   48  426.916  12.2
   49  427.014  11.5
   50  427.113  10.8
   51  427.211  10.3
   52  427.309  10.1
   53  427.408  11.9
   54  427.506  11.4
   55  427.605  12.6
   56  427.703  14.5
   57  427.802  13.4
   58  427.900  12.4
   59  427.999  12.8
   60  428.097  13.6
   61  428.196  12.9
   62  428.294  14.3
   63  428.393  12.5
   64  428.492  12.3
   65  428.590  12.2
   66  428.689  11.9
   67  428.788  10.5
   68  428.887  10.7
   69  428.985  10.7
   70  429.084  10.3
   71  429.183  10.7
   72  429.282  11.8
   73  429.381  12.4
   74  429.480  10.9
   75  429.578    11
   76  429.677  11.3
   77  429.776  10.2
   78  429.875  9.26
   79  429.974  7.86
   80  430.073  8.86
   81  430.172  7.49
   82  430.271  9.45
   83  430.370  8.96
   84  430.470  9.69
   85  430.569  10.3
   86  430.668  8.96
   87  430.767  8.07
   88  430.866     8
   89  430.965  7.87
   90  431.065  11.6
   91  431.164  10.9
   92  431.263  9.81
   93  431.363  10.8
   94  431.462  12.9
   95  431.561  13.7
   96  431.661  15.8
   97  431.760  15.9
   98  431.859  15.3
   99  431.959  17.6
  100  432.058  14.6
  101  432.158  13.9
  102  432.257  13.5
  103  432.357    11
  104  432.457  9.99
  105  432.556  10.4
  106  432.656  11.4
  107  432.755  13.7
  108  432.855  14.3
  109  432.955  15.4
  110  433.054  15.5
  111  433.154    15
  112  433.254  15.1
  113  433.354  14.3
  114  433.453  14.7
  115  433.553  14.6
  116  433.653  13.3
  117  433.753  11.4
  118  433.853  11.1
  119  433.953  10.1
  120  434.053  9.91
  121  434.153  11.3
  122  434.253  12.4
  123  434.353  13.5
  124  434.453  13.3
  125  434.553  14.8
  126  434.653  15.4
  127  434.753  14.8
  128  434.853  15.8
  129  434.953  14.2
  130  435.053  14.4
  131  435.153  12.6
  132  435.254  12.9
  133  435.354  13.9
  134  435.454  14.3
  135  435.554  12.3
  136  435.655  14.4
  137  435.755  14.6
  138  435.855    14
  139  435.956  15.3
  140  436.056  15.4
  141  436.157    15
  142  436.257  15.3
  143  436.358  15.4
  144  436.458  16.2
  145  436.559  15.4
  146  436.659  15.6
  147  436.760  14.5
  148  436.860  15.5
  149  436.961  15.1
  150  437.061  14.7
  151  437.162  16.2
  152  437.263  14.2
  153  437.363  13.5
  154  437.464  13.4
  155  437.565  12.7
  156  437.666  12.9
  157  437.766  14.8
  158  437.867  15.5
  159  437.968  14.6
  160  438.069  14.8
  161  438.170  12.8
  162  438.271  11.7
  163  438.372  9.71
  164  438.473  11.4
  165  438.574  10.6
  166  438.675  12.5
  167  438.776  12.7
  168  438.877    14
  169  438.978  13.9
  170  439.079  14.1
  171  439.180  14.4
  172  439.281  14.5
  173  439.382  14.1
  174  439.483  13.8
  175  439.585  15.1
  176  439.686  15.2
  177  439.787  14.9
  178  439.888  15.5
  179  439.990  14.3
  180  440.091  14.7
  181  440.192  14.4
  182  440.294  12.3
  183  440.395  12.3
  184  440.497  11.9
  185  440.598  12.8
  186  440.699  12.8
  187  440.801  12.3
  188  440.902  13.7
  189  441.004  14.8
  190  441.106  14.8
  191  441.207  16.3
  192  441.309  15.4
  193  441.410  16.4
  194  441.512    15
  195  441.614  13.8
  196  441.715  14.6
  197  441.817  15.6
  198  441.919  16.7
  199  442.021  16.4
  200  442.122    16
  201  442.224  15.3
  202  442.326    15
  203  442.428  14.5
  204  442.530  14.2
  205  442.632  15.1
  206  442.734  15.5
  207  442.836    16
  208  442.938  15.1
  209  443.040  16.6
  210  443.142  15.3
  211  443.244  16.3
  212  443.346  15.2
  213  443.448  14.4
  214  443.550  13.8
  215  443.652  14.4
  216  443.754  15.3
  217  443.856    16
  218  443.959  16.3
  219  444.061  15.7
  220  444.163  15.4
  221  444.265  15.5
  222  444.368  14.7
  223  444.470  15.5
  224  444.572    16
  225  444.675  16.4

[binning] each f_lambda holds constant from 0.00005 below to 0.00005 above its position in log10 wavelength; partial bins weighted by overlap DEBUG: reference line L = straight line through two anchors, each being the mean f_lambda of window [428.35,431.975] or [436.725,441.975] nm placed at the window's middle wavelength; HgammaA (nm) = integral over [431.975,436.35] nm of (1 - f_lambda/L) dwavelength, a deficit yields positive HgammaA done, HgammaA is -0.47 nm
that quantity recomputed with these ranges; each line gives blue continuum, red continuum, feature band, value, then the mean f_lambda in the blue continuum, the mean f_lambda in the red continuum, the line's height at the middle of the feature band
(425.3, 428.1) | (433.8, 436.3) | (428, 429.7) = 0.15 nm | 12.7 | 13.6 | 13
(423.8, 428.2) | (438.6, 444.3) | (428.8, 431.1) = 0.62 nm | 13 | 14.7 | 13.5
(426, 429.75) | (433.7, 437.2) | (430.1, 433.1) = 0.30 nm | 12.3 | 14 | 13.1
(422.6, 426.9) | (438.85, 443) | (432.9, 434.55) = 0.07 nm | 12.9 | 14.6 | 13.8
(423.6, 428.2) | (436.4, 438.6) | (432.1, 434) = 0.07 nm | 13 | 13.9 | 13.6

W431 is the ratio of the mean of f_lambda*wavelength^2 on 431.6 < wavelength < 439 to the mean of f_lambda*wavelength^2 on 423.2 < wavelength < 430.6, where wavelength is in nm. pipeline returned 1.2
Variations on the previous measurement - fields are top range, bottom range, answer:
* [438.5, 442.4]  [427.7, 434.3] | 1.25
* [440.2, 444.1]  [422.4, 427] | 1.26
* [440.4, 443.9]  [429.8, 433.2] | 1.34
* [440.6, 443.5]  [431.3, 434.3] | 1.18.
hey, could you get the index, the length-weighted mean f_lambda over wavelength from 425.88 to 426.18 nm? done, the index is 12.2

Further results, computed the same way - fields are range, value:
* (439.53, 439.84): 15.1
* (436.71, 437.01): 15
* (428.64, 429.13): 10.8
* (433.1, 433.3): 15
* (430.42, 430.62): 9.98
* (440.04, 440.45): 13.4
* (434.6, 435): 15.1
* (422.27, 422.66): 10.6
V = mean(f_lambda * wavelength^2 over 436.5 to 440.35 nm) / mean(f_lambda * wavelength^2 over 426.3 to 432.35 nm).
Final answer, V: 1.23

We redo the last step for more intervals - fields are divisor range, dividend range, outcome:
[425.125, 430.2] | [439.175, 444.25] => 1.31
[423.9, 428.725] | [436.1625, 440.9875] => 1.13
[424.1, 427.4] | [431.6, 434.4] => 1.06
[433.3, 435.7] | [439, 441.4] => 1.09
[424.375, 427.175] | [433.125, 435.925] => 1.07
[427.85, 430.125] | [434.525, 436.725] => 1.33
